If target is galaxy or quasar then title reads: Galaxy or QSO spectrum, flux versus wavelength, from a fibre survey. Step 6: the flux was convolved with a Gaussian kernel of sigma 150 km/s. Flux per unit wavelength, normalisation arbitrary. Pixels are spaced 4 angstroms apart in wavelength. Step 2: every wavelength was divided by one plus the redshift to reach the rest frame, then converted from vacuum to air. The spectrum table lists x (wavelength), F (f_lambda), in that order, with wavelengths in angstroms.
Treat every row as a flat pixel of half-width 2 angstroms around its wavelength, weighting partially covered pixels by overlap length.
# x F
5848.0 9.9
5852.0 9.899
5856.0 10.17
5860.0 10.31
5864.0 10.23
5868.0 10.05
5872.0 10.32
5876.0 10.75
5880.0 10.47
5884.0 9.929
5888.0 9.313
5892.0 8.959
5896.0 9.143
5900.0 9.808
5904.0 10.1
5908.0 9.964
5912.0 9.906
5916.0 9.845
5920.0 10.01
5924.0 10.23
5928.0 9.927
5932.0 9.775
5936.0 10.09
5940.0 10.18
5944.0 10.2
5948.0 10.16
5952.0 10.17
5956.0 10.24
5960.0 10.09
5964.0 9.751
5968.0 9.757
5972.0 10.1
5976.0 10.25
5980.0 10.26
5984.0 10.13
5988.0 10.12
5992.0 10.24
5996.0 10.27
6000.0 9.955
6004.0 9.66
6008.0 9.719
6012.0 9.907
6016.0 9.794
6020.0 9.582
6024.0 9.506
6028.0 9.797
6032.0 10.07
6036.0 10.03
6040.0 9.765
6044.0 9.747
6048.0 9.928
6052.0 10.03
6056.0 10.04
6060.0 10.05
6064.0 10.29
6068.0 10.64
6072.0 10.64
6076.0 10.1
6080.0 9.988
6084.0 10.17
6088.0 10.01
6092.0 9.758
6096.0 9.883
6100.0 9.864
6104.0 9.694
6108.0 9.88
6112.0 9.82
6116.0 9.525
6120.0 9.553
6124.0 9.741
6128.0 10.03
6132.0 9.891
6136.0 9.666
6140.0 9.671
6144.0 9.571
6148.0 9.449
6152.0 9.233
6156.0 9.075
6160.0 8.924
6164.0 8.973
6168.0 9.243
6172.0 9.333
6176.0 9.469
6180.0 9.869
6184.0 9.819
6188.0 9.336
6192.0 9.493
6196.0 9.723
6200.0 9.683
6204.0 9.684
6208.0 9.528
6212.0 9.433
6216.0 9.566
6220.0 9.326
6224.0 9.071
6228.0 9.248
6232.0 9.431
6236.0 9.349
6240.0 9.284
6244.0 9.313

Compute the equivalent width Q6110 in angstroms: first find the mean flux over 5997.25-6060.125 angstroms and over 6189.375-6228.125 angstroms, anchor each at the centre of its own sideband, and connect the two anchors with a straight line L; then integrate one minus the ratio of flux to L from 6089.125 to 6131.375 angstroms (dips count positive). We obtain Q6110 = -0.4 angstroms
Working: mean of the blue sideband 9.85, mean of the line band 9.78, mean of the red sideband 9.48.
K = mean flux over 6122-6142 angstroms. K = 9.8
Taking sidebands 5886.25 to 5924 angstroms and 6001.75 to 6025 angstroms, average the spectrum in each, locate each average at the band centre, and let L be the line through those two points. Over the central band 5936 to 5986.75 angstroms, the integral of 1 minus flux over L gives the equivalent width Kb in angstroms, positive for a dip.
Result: -2.1 angstroms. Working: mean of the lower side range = 9.7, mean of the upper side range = 9.71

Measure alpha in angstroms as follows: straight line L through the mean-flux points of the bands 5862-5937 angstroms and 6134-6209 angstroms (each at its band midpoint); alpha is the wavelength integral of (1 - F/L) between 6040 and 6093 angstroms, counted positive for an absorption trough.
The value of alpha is -2.5 angstroms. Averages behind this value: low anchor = 9.94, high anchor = 9.46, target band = 10.1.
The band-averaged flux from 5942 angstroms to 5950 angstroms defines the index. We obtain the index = 10.2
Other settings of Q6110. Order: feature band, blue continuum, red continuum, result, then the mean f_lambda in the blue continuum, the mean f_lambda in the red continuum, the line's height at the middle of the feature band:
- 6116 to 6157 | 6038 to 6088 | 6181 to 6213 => 0.98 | 10.1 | 9.6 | 9.83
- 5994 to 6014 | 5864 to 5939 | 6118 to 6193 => -0.30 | 9.93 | 9.49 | 9.76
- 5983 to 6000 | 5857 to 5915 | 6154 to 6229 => -0.70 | 9.95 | 9.41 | 9.76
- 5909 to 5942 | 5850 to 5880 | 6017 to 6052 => 0.35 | 10.3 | 9.82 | 10.1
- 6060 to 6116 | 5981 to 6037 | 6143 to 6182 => -2.53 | 9.92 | 9.31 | 9.6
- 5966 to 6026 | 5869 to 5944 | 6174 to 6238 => -0.87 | 9.94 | 9.5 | 9.81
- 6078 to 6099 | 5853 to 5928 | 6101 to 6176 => -0.76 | 9.97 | 9.52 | 9.61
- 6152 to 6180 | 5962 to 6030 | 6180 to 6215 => 1.25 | 9.93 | 9.6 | 9.65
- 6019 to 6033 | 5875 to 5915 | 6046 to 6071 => 0.53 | 9.81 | 10.2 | 10.1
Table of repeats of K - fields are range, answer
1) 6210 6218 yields 9.5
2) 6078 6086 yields 10.1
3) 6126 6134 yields 9.96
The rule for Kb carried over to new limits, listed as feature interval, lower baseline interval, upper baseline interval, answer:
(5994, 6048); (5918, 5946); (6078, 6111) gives 0.75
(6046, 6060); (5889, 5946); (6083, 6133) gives -0.25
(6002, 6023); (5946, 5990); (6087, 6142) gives 0.58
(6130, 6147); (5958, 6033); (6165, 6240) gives -0.13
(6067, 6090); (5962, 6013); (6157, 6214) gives -1.14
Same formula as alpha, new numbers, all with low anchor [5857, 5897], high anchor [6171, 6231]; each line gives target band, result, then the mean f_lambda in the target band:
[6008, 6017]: 0.0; 9.83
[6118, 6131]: -0.2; 9.78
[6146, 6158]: 0.4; 9.25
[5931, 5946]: -0.3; 10.1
